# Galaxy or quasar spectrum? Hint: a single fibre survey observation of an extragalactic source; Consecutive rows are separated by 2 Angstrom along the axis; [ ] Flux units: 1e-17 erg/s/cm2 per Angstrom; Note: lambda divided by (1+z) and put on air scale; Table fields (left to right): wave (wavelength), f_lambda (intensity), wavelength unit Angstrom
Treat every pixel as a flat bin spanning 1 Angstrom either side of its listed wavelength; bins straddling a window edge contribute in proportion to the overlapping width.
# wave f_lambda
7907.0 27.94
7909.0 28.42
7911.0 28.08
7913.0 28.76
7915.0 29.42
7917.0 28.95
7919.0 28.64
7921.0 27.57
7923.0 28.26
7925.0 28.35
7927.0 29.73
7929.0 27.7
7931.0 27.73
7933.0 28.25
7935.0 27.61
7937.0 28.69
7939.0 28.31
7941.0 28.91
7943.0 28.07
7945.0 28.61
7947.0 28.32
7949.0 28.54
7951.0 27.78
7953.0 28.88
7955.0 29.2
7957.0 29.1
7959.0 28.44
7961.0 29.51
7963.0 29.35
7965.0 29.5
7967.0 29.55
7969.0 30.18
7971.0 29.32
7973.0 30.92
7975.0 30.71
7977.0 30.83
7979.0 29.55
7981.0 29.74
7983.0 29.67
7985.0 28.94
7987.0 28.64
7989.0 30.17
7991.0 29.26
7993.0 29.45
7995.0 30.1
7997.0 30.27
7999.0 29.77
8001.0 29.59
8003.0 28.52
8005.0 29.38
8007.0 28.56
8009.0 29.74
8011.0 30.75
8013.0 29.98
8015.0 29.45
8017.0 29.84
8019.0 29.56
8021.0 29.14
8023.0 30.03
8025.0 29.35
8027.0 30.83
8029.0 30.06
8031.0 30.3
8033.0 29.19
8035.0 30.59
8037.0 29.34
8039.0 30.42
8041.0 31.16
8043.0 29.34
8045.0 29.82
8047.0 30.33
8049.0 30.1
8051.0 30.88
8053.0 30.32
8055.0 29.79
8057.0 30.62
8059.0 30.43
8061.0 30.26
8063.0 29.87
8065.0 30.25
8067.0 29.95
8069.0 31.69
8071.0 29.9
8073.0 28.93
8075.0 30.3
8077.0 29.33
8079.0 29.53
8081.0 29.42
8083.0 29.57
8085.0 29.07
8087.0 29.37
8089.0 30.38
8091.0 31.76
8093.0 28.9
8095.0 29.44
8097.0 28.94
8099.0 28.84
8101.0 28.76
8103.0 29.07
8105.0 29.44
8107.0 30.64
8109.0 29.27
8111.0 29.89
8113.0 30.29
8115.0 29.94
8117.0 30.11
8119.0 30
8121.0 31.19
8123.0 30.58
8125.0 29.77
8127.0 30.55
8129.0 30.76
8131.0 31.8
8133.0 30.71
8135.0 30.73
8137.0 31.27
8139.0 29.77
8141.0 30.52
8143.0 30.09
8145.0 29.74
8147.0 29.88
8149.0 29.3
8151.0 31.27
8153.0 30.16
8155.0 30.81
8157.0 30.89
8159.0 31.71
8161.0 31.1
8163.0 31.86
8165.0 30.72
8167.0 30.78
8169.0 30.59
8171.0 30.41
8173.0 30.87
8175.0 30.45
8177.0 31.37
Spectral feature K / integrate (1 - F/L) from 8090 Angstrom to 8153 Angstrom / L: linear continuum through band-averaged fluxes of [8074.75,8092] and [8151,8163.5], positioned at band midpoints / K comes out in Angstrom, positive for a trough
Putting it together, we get 0.8 Angstrom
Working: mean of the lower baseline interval 29.8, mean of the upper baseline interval 31.1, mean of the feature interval 30.1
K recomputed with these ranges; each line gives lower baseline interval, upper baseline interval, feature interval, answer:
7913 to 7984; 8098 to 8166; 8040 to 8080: -0.5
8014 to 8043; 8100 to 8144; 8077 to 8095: 0.2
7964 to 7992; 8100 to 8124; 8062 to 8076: -0.1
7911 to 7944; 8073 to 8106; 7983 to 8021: -0.8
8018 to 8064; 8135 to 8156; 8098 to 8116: 0.4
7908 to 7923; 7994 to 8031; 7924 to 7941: 0.2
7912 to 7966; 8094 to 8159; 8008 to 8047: -0.8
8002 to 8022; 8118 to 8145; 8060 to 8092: 0.1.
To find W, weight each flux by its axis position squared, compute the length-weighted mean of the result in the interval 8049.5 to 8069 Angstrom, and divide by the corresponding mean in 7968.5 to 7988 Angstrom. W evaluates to 1.04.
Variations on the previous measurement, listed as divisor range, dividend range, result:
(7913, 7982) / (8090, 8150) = 1.08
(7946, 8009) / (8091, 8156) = 1.06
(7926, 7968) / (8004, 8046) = 1.06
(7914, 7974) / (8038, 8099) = 1.07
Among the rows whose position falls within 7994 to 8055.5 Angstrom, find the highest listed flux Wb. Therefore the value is 31.16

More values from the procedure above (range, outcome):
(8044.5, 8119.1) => 31.76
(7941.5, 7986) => 30.92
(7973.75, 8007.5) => 30.83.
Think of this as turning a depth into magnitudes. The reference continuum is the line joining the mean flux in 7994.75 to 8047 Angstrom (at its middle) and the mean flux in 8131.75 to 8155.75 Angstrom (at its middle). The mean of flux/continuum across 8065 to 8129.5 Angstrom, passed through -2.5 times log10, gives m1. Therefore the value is 0.01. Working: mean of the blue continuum 29.8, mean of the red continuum 30.4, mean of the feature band 29.9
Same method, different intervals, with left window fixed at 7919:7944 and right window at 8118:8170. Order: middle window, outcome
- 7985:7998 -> -0.024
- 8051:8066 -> -0.021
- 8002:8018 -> -0.014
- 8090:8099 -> 0.016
